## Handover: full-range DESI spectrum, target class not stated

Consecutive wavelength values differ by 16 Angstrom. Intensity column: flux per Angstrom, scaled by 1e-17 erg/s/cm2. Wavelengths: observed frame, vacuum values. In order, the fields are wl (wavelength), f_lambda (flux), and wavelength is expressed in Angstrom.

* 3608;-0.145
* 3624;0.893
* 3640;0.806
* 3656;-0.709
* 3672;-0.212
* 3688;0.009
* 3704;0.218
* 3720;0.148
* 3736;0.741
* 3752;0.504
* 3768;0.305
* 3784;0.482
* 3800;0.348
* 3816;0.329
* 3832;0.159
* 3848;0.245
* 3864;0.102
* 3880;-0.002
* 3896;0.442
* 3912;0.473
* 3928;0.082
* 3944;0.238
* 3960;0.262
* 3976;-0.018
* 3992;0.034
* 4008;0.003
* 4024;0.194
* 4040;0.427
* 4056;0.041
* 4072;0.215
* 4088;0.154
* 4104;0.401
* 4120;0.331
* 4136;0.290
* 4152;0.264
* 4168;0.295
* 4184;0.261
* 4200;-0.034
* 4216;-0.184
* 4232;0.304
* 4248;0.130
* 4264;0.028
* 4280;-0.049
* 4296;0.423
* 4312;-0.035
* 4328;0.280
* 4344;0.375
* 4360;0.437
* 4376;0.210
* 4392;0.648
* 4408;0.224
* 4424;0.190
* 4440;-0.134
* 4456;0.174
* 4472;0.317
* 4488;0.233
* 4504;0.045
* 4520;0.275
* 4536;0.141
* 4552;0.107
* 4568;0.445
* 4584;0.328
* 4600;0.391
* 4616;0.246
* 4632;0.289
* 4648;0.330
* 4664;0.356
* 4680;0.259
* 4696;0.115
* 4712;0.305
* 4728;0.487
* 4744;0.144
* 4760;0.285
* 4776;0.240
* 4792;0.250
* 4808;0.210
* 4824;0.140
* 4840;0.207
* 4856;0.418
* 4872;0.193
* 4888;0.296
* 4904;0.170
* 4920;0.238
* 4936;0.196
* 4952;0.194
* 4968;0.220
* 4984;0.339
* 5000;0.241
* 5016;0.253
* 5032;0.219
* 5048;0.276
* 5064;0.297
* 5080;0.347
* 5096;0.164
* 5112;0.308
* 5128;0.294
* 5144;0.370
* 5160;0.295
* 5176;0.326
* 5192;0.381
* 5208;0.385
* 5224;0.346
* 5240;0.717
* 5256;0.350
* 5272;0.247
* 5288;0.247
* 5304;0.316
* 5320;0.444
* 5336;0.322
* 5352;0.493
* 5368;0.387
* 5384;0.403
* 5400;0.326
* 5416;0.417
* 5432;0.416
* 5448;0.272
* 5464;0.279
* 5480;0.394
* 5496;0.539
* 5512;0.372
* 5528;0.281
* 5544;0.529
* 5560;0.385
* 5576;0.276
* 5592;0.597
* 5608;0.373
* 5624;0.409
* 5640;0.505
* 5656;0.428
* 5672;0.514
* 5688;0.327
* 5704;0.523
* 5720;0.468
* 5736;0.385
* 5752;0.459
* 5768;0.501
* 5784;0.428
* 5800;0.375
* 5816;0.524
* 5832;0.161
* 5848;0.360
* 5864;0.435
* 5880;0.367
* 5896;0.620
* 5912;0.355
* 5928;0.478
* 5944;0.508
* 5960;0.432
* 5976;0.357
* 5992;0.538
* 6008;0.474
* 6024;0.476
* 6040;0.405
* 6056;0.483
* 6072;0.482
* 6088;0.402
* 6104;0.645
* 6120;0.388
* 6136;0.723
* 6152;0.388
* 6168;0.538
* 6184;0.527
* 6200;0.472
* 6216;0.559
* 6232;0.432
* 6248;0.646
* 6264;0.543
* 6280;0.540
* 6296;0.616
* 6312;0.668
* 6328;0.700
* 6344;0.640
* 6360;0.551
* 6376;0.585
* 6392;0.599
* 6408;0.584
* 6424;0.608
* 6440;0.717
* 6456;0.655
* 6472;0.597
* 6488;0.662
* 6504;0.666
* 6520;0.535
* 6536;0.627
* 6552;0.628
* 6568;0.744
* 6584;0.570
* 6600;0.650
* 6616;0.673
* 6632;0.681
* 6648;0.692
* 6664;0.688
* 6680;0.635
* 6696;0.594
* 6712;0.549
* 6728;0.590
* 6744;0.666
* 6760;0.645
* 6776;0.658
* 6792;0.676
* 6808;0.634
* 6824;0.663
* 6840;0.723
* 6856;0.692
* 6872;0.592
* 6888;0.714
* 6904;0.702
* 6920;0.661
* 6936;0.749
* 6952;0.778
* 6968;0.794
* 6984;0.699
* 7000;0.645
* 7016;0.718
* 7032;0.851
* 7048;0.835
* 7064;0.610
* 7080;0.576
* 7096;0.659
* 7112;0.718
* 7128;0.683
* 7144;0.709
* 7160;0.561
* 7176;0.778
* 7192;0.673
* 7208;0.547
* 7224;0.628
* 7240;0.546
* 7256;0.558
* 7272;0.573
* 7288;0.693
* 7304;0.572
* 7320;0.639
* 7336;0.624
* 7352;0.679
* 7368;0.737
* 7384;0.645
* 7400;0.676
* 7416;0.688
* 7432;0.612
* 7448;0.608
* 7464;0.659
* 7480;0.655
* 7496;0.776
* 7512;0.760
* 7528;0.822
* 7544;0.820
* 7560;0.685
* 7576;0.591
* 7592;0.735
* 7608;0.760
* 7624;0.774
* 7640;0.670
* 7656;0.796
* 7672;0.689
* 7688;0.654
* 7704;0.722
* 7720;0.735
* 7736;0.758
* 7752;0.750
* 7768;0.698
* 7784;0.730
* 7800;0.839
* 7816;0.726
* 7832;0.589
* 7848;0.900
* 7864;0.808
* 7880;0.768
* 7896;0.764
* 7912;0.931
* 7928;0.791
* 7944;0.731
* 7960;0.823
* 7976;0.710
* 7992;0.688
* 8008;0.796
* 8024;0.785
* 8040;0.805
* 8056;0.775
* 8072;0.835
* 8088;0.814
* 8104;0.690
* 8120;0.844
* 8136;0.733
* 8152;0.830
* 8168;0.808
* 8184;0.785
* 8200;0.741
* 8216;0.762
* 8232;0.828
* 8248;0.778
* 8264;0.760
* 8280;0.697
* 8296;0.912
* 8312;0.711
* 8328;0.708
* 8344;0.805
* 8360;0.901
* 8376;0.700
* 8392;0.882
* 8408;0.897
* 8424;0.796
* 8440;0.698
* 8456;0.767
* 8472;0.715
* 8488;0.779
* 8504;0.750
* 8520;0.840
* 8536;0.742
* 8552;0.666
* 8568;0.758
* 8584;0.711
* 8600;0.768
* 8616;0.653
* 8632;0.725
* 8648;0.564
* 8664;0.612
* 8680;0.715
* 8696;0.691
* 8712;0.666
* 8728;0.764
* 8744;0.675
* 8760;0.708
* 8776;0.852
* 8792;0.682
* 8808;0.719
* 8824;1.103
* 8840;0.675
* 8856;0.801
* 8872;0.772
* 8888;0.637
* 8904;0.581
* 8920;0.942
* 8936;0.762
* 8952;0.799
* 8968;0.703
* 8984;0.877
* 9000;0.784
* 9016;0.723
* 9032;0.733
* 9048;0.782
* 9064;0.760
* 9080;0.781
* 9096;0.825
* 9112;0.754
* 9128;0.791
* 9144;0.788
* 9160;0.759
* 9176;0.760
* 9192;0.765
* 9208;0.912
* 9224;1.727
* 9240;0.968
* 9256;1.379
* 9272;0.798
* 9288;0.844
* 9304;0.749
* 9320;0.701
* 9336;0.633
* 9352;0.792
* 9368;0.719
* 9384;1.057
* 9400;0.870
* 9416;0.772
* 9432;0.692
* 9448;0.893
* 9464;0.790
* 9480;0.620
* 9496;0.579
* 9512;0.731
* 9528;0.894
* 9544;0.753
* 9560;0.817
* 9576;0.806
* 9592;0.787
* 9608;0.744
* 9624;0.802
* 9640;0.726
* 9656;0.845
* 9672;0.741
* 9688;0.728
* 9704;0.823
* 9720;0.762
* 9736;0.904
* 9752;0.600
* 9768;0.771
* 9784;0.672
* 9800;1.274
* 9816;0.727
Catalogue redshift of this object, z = 0.406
